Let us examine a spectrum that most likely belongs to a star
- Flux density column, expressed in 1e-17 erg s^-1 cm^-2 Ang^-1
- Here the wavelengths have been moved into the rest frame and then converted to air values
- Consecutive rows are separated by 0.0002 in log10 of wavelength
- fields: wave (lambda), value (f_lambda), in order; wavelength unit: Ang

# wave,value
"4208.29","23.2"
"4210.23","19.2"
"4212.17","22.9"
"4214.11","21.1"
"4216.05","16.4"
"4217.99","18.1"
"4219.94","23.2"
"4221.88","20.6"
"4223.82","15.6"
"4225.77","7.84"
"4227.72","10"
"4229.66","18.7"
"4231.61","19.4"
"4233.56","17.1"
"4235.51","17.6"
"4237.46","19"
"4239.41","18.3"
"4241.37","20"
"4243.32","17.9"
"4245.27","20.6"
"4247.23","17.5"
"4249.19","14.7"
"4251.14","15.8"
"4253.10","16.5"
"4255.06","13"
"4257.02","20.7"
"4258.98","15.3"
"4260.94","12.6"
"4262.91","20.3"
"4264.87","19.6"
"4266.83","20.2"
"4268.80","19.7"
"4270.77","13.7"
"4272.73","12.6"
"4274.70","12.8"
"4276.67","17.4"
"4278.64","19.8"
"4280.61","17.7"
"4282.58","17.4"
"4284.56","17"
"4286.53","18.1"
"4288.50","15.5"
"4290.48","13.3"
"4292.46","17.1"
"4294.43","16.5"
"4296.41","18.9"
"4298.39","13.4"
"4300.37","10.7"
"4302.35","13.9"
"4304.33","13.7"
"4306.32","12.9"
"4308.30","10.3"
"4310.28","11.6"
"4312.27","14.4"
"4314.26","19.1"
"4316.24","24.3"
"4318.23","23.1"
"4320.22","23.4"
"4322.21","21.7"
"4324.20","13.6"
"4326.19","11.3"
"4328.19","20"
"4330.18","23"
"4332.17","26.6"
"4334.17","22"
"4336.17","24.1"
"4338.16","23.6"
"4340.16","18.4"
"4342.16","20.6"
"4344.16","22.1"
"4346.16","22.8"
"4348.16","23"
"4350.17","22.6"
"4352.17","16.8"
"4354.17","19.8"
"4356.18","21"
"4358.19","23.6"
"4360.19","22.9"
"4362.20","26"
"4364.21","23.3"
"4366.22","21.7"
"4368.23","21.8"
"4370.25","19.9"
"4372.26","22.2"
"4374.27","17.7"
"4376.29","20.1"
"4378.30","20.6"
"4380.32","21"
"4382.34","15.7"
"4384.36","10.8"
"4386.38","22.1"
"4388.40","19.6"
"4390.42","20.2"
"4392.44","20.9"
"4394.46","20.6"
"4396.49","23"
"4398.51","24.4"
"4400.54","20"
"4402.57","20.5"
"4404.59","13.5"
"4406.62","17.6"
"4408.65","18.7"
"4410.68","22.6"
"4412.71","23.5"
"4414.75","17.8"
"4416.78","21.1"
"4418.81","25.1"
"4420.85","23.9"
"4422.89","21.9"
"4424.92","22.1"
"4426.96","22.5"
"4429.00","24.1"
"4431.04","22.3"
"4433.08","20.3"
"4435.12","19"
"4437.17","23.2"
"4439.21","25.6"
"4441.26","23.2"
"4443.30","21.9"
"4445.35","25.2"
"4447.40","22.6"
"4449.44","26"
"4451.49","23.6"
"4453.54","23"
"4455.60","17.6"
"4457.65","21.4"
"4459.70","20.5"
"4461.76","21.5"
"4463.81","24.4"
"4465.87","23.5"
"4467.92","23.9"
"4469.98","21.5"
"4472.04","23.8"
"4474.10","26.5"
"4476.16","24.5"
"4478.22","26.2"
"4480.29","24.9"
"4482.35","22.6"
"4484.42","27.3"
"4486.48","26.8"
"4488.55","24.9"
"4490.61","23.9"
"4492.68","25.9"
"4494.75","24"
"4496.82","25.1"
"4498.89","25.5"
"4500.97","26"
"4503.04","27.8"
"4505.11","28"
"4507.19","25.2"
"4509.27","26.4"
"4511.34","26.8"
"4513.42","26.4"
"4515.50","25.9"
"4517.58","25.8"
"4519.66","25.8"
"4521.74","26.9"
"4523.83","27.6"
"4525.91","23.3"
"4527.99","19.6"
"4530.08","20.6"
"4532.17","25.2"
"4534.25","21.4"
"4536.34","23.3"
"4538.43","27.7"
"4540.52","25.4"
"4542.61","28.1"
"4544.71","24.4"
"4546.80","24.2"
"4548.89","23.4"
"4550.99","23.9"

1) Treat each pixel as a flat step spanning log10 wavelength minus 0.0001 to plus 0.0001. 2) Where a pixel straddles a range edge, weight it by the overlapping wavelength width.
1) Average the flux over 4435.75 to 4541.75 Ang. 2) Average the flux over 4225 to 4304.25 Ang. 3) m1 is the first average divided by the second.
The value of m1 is 1.48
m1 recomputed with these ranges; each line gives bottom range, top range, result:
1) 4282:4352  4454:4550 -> 1.34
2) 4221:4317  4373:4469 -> 1.31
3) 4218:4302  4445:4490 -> 1.42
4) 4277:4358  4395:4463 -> 1.18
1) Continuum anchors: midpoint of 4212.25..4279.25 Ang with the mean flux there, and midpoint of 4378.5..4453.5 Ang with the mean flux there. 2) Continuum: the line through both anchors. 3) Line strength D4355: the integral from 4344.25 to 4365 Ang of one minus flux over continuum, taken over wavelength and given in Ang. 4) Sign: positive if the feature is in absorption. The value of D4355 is -2.4 Ang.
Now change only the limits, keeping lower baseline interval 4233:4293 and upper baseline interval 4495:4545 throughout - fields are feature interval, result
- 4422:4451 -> -0.3 Ang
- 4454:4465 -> 1.0 Ang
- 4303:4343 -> 0.4 Ang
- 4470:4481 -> -0.4 Ang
